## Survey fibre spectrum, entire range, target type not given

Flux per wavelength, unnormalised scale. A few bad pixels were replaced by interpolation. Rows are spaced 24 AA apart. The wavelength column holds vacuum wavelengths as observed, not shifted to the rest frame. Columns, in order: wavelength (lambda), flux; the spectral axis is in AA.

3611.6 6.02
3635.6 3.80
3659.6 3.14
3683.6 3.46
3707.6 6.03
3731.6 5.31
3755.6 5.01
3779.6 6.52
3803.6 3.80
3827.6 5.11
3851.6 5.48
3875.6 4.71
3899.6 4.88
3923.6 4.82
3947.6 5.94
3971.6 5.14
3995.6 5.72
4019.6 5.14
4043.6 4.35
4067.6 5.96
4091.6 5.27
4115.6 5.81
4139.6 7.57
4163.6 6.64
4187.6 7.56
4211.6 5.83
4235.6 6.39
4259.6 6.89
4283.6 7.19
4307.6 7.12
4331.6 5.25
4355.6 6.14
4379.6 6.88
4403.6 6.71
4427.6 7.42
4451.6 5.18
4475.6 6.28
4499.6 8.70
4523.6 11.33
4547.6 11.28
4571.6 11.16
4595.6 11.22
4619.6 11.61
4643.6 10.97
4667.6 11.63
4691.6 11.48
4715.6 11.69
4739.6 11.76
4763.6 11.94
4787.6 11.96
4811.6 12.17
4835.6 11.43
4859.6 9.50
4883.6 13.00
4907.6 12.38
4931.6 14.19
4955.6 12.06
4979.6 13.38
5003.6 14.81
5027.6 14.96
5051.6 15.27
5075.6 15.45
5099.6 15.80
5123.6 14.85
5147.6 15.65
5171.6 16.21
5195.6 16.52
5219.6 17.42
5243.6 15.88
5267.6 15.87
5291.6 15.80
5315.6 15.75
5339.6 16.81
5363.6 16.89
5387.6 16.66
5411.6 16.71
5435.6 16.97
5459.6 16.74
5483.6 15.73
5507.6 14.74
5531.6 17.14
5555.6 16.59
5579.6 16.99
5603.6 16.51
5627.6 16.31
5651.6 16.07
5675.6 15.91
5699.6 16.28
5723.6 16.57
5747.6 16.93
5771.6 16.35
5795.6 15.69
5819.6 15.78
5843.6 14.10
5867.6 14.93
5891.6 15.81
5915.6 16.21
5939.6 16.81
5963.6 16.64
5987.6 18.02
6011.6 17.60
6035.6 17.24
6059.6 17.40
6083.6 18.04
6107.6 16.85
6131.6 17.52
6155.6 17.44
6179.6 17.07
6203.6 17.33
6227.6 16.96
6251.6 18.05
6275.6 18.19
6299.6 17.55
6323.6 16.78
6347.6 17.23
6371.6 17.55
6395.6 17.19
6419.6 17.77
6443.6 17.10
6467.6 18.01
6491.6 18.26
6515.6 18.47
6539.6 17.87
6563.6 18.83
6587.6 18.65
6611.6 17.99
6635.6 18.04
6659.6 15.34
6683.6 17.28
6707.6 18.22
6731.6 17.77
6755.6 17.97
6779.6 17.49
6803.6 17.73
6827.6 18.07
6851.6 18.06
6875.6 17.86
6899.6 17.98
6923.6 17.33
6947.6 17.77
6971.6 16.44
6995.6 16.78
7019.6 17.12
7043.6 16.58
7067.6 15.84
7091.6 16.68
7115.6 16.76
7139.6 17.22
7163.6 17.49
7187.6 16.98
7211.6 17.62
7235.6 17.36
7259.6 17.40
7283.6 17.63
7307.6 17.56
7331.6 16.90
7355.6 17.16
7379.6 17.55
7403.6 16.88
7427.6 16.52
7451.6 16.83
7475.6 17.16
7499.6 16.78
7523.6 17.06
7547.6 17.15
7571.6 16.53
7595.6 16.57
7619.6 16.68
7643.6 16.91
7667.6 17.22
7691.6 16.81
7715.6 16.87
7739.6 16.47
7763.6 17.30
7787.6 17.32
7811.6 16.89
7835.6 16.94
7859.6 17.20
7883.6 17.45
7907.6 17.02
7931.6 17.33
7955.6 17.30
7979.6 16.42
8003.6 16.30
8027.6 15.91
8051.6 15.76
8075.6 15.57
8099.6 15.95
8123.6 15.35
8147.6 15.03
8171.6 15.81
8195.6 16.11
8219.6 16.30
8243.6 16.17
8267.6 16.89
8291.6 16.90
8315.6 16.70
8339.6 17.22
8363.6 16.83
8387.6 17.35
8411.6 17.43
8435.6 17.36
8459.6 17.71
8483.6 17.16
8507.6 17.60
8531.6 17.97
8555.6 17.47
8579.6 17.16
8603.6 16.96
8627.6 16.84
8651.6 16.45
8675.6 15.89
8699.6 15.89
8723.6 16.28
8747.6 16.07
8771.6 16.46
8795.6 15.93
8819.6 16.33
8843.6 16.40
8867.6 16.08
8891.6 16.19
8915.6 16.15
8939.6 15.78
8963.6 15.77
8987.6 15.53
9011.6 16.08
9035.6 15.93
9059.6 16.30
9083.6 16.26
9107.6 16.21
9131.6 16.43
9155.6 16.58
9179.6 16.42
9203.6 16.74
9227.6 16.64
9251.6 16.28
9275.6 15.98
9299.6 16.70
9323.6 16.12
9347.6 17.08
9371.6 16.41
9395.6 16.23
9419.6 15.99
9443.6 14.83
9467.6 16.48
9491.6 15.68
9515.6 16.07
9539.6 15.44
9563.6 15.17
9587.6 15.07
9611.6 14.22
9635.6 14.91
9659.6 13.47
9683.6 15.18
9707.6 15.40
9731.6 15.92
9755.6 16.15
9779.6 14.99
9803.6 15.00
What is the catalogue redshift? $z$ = 0.13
